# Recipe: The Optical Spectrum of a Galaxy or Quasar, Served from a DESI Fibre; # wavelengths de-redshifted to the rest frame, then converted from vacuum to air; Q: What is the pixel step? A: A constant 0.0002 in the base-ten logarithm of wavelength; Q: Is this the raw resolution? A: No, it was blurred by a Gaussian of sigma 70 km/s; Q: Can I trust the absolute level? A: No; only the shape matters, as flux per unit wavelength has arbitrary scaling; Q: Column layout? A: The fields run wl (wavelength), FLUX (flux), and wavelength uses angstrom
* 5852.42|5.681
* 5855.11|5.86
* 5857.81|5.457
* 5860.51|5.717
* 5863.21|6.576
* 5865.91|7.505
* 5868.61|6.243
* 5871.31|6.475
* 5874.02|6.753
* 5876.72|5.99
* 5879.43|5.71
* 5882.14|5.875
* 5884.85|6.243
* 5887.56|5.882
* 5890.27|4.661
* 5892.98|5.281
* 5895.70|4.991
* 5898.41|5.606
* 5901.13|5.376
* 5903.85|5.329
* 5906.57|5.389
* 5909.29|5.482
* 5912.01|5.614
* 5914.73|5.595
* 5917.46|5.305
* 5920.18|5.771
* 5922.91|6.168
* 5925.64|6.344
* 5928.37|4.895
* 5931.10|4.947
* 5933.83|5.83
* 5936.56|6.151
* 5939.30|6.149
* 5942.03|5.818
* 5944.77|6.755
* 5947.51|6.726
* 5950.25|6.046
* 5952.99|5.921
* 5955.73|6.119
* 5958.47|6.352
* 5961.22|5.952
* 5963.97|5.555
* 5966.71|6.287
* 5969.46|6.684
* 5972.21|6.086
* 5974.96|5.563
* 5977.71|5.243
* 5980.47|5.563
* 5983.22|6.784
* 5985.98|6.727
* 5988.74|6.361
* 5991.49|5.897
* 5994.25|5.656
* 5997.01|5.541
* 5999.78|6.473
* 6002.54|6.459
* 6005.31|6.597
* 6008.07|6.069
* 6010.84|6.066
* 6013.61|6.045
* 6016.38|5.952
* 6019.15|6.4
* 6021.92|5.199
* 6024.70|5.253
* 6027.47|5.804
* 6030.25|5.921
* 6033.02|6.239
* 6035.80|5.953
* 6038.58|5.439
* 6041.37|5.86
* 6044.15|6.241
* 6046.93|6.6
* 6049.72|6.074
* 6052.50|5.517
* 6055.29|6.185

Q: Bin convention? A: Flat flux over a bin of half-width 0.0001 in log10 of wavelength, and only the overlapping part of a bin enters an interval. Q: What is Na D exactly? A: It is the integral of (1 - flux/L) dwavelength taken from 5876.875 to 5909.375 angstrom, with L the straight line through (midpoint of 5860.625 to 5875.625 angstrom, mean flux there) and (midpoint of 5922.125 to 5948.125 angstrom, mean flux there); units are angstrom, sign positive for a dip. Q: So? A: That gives 4.4 angstrom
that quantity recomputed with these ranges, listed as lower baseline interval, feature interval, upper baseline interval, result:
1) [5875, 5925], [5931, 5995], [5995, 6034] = -2.9 angstrom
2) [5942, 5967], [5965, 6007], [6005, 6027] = -0.6 angstrom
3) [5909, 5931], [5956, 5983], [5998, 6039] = -0.7 angstrom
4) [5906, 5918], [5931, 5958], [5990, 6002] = -2.1 angstrom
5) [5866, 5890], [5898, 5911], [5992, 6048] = 1.5 angstrom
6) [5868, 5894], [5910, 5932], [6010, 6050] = 1.2 angstrom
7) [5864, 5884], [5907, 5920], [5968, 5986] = 1.5 angstrom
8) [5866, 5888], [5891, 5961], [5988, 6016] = 4.9 angstrom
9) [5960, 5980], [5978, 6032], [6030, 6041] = -1.3 angstrom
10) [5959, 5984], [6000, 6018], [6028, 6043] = -0.9 angstrom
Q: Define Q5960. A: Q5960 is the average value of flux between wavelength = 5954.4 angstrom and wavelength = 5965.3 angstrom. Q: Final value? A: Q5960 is 5.99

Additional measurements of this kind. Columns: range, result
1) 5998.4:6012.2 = 6.33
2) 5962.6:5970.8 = 6.18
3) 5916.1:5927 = 5.9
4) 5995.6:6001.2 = 6.01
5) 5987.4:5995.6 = 5.98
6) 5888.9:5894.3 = 4.98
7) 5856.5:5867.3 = 6.32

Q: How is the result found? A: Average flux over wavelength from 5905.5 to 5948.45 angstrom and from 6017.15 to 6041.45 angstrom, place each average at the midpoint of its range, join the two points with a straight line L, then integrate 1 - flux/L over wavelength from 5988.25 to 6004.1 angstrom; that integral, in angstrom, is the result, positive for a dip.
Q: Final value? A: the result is -0.7 angstrom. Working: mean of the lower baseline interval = 5.8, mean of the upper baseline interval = 5.78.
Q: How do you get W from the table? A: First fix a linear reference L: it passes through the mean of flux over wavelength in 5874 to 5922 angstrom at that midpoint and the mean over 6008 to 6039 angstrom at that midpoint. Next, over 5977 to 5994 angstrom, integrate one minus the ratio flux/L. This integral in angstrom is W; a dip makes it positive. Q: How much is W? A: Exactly -0.95 angstrom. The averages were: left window 5.58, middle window 6.1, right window 5.87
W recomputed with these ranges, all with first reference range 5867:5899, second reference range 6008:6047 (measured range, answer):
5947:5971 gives -1.19 angstrom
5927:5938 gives 0.74 angstrom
